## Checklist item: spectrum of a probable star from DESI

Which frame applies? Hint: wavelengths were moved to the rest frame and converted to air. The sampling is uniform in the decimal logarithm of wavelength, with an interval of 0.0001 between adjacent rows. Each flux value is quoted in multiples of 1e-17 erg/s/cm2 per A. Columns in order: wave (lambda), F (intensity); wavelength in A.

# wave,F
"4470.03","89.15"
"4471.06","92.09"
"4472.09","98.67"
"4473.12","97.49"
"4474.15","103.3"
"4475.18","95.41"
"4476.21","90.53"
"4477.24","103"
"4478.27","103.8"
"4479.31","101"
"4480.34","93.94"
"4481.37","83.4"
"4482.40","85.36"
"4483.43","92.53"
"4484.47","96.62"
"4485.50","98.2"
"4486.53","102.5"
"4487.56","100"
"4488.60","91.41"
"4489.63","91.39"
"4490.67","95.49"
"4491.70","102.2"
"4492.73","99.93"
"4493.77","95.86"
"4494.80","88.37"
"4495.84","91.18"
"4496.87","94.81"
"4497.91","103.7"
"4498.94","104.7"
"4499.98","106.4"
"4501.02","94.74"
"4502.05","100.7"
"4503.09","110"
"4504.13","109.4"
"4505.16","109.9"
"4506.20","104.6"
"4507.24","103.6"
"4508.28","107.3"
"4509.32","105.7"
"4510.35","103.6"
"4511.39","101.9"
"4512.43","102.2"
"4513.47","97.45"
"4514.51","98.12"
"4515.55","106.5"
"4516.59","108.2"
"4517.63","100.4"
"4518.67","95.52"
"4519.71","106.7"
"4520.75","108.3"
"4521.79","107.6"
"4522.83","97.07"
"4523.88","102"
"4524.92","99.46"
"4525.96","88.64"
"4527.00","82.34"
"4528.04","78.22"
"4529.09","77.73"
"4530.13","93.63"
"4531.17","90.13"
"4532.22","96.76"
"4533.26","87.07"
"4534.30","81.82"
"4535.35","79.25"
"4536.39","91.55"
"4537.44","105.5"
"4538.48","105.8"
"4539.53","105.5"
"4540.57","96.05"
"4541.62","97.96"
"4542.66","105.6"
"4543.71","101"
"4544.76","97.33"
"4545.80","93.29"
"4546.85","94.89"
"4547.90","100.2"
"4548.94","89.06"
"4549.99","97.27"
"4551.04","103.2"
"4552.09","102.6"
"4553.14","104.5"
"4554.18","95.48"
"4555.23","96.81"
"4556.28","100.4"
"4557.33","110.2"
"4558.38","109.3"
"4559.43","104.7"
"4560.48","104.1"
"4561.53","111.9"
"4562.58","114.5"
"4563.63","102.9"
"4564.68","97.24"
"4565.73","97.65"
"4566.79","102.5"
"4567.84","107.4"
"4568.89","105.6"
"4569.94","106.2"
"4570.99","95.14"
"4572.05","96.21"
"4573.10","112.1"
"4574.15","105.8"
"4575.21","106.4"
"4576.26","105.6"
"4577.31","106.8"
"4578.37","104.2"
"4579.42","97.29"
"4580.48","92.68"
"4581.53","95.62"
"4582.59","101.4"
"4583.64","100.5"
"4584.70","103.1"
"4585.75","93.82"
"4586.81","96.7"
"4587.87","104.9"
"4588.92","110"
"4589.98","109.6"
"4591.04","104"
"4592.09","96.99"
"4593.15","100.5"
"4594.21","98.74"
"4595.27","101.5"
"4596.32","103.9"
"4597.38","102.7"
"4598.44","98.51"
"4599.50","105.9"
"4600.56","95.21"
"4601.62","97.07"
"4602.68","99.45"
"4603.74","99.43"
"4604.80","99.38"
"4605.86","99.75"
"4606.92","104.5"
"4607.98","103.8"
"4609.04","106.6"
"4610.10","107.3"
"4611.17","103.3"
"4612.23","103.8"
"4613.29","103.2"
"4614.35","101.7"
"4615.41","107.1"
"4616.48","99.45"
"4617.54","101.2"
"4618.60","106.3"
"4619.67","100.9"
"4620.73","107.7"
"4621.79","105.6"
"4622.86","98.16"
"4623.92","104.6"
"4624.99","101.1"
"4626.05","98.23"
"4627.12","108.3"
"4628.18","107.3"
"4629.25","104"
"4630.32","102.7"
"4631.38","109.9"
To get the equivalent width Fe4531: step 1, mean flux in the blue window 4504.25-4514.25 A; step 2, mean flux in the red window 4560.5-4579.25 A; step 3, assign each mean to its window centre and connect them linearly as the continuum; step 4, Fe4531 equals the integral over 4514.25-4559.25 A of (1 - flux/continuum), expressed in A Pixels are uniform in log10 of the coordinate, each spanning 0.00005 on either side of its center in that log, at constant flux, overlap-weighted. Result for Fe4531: 2.9 A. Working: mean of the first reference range 104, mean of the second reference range 104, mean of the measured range 97.5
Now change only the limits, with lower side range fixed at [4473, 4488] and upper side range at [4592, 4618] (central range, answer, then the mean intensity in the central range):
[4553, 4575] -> -0.9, 104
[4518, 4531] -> 0.5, 94.7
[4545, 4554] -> 0.1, 98.1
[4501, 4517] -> -1.1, 104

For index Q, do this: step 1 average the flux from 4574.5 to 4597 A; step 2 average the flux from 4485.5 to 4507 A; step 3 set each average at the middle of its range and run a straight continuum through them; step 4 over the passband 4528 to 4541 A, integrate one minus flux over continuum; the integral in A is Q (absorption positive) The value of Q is 1.1 A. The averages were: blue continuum 99.9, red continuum 102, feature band 91.9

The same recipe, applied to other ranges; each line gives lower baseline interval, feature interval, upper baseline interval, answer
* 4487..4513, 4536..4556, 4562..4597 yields 0.49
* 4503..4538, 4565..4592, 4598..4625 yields -0.41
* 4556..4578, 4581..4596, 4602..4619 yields 0.38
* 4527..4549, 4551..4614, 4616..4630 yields -2.49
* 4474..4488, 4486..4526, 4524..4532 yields -4.00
